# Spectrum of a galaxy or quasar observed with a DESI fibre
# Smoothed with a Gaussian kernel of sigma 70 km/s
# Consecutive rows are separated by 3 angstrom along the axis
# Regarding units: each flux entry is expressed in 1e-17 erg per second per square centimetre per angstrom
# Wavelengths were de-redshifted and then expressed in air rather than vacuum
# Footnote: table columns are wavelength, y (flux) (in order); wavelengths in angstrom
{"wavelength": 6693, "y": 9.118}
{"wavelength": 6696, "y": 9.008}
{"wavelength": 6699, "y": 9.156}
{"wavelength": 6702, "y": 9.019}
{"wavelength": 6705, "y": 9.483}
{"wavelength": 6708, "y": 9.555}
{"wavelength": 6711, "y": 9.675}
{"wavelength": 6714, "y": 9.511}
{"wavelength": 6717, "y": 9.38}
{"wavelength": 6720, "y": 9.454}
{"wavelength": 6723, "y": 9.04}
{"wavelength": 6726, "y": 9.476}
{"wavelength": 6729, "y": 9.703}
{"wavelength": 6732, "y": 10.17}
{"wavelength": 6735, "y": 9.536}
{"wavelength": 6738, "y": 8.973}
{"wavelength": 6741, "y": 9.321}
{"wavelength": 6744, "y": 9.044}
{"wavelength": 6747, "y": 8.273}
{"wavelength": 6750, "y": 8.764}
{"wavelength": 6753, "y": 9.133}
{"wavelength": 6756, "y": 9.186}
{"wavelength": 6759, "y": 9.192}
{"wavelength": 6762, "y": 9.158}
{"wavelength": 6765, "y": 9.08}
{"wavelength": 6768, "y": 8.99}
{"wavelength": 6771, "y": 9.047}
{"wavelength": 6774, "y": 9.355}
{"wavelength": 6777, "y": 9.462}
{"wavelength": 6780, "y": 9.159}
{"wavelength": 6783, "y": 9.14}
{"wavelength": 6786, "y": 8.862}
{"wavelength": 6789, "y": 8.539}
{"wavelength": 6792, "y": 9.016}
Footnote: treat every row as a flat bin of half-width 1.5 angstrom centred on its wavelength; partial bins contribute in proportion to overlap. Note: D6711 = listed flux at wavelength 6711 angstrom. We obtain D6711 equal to 9.675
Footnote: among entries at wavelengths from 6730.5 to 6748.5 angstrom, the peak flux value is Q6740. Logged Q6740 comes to 10.17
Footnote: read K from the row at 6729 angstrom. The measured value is 9.703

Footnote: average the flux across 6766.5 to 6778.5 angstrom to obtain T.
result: 9.21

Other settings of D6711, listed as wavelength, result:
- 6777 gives 9.462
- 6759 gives 9.192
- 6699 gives 9.156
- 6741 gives 9.321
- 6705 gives 9.483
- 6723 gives 9.04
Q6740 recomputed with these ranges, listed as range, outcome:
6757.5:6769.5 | 9.192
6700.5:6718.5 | 9.675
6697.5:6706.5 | 9.483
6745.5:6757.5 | 9.186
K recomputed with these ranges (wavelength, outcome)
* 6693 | 9.118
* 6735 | 9.536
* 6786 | 8.862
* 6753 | 9.133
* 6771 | 9.047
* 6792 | 9.016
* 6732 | 10.17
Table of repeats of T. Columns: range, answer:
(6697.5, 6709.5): 9.3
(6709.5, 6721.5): 9.51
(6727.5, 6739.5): 9.6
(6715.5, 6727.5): 9.34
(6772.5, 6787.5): 9.2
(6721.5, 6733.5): 9.6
